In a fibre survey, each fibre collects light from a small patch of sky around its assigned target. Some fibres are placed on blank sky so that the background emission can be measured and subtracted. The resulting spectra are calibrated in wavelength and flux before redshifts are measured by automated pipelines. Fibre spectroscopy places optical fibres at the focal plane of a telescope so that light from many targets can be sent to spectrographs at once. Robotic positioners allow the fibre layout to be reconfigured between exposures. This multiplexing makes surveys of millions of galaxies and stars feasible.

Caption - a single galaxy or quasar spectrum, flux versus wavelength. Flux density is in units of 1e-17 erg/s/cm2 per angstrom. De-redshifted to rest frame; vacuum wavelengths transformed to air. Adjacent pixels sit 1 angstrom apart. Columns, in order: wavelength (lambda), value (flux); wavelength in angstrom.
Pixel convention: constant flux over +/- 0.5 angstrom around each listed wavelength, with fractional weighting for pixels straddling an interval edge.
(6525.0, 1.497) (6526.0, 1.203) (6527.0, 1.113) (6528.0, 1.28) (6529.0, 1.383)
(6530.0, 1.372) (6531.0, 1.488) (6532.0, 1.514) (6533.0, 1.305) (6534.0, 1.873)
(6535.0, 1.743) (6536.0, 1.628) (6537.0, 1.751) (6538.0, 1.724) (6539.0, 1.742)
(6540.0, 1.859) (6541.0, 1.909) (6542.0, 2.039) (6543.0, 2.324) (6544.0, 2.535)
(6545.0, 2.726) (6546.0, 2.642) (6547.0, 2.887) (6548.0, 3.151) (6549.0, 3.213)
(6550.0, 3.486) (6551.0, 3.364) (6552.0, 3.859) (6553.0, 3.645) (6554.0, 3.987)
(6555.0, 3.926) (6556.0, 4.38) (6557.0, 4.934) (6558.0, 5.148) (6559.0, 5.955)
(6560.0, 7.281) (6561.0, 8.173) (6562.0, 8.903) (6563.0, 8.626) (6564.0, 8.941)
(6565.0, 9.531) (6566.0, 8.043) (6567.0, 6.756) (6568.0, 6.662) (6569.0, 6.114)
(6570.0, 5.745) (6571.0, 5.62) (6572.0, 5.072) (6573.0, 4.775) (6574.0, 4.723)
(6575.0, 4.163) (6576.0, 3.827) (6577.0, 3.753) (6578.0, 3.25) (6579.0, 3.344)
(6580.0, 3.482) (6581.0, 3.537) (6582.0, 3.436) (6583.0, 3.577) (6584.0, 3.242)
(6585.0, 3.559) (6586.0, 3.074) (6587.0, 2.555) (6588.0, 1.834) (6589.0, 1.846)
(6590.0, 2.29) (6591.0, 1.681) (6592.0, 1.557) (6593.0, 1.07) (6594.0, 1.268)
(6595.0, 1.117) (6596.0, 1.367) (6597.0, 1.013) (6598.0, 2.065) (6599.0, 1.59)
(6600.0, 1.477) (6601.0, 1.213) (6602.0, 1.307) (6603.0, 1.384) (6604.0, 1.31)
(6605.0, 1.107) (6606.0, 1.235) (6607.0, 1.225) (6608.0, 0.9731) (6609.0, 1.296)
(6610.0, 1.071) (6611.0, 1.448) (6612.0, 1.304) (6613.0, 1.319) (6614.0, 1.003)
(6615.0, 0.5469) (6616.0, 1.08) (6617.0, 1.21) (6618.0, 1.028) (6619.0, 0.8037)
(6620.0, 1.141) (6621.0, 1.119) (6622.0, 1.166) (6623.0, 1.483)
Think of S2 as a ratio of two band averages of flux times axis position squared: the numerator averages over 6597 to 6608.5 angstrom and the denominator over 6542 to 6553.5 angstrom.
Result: 0.45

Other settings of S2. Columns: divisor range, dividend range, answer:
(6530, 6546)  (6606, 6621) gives 0.60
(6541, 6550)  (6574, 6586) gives 1.35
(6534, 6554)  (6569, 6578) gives 1.86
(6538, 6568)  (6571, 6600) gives 0.61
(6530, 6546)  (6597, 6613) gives 0.72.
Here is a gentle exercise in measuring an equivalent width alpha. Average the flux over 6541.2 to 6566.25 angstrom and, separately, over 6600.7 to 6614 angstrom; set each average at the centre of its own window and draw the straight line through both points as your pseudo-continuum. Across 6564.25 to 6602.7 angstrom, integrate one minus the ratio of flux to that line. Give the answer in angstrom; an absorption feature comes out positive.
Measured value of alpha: -4.5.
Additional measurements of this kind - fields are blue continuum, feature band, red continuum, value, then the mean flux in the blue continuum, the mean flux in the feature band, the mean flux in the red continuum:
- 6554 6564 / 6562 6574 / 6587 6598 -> -4.0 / 6.38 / 6.89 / 1.58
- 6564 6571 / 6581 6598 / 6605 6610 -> 7.7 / 7.16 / 2.19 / 1.16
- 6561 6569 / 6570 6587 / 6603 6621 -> 6.1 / 8.08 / 3.92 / 1.13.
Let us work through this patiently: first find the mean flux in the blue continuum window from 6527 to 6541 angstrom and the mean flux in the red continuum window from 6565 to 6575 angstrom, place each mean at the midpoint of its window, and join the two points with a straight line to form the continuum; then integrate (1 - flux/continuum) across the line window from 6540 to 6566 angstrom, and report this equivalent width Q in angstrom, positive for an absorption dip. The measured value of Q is -3.4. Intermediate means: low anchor 1.58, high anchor 6.04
